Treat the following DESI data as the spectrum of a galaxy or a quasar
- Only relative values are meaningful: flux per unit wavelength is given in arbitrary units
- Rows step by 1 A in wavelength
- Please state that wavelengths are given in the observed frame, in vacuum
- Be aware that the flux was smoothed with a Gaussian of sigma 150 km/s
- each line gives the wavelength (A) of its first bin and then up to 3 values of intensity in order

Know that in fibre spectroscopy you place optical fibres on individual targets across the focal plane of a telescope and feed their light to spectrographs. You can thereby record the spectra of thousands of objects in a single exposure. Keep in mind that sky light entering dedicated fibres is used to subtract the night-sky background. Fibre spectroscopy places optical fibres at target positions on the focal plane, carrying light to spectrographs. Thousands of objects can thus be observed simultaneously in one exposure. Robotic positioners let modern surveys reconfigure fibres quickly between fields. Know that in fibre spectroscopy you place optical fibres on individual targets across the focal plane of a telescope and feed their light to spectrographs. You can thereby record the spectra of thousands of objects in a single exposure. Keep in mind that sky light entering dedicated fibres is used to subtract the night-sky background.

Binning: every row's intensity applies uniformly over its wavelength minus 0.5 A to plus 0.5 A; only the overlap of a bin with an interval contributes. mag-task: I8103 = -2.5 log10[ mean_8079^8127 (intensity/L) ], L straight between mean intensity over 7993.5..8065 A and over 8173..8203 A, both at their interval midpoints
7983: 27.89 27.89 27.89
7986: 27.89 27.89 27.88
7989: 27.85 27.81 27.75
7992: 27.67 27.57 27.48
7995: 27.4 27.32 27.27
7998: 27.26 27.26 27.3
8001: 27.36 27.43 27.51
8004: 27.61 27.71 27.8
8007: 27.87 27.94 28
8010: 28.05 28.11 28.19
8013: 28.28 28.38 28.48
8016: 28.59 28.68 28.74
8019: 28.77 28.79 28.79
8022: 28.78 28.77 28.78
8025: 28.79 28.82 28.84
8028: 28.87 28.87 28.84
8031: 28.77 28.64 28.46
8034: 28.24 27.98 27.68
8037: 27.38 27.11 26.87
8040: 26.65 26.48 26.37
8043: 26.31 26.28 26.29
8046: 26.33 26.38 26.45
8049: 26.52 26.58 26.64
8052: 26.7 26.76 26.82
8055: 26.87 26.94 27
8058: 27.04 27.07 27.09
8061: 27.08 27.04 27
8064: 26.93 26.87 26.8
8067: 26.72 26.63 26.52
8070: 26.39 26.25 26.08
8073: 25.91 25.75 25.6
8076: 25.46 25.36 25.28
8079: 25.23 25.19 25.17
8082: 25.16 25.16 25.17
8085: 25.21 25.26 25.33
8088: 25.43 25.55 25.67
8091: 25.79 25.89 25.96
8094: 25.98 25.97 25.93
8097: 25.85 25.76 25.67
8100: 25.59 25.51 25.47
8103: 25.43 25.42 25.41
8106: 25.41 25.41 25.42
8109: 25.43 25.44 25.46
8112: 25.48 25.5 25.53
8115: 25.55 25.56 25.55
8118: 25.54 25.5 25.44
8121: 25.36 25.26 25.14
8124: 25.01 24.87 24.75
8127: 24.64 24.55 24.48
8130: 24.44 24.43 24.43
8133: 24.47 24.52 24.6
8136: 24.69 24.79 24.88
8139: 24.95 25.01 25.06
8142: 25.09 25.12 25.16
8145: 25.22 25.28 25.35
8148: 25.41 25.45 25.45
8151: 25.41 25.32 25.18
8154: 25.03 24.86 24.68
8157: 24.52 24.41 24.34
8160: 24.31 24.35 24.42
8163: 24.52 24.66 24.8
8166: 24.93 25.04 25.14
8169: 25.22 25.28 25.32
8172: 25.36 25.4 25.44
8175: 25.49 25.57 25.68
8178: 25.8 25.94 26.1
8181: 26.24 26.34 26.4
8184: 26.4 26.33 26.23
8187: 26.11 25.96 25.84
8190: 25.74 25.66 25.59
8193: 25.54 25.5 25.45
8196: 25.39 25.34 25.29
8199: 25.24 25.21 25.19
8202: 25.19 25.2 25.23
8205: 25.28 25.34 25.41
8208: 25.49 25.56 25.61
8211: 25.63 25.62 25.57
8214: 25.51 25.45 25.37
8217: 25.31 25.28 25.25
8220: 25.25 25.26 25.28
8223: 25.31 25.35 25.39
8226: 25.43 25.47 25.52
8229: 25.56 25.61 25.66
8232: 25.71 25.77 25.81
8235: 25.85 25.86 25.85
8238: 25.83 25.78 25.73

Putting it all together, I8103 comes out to 0.05 mag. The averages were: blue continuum 27.6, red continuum 25.7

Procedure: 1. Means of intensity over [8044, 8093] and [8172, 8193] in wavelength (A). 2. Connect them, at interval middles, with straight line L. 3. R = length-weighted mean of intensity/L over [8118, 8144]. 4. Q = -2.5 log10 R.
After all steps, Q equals 0.05 mag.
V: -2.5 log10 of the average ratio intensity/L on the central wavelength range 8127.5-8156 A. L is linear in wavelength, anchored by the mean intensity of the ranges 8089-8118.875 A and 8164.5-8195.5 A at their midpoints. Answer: 0.030 mag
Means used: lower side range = 25.6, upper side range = 25.7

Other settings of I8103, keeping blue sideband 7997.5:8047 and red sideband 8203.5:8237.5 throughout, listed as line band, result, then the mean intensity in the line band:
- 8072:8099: 0.07 mag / 25.6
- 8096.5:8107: 0.06 mag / 25.5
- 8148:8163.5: 0.06 mag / 24.8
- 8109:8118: 0.05 mag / 25.5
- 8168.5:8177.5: 0.03 mag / 25.4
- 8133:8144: 0.07 mag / 24.9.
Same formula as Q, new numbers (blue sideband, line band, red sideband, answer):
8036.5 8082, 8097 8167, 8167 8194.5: 0.04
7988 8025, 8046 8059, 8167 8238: 0.03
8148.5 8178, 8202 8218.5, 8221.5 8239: 0.00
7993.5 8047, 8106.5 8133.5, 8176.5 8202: 0.06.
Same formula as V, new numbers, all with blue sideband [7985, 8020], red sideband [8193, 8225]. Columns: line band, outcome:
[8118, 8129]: 0.06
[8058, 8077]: 0.02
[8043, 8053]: 0.03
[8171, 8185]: 0.00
